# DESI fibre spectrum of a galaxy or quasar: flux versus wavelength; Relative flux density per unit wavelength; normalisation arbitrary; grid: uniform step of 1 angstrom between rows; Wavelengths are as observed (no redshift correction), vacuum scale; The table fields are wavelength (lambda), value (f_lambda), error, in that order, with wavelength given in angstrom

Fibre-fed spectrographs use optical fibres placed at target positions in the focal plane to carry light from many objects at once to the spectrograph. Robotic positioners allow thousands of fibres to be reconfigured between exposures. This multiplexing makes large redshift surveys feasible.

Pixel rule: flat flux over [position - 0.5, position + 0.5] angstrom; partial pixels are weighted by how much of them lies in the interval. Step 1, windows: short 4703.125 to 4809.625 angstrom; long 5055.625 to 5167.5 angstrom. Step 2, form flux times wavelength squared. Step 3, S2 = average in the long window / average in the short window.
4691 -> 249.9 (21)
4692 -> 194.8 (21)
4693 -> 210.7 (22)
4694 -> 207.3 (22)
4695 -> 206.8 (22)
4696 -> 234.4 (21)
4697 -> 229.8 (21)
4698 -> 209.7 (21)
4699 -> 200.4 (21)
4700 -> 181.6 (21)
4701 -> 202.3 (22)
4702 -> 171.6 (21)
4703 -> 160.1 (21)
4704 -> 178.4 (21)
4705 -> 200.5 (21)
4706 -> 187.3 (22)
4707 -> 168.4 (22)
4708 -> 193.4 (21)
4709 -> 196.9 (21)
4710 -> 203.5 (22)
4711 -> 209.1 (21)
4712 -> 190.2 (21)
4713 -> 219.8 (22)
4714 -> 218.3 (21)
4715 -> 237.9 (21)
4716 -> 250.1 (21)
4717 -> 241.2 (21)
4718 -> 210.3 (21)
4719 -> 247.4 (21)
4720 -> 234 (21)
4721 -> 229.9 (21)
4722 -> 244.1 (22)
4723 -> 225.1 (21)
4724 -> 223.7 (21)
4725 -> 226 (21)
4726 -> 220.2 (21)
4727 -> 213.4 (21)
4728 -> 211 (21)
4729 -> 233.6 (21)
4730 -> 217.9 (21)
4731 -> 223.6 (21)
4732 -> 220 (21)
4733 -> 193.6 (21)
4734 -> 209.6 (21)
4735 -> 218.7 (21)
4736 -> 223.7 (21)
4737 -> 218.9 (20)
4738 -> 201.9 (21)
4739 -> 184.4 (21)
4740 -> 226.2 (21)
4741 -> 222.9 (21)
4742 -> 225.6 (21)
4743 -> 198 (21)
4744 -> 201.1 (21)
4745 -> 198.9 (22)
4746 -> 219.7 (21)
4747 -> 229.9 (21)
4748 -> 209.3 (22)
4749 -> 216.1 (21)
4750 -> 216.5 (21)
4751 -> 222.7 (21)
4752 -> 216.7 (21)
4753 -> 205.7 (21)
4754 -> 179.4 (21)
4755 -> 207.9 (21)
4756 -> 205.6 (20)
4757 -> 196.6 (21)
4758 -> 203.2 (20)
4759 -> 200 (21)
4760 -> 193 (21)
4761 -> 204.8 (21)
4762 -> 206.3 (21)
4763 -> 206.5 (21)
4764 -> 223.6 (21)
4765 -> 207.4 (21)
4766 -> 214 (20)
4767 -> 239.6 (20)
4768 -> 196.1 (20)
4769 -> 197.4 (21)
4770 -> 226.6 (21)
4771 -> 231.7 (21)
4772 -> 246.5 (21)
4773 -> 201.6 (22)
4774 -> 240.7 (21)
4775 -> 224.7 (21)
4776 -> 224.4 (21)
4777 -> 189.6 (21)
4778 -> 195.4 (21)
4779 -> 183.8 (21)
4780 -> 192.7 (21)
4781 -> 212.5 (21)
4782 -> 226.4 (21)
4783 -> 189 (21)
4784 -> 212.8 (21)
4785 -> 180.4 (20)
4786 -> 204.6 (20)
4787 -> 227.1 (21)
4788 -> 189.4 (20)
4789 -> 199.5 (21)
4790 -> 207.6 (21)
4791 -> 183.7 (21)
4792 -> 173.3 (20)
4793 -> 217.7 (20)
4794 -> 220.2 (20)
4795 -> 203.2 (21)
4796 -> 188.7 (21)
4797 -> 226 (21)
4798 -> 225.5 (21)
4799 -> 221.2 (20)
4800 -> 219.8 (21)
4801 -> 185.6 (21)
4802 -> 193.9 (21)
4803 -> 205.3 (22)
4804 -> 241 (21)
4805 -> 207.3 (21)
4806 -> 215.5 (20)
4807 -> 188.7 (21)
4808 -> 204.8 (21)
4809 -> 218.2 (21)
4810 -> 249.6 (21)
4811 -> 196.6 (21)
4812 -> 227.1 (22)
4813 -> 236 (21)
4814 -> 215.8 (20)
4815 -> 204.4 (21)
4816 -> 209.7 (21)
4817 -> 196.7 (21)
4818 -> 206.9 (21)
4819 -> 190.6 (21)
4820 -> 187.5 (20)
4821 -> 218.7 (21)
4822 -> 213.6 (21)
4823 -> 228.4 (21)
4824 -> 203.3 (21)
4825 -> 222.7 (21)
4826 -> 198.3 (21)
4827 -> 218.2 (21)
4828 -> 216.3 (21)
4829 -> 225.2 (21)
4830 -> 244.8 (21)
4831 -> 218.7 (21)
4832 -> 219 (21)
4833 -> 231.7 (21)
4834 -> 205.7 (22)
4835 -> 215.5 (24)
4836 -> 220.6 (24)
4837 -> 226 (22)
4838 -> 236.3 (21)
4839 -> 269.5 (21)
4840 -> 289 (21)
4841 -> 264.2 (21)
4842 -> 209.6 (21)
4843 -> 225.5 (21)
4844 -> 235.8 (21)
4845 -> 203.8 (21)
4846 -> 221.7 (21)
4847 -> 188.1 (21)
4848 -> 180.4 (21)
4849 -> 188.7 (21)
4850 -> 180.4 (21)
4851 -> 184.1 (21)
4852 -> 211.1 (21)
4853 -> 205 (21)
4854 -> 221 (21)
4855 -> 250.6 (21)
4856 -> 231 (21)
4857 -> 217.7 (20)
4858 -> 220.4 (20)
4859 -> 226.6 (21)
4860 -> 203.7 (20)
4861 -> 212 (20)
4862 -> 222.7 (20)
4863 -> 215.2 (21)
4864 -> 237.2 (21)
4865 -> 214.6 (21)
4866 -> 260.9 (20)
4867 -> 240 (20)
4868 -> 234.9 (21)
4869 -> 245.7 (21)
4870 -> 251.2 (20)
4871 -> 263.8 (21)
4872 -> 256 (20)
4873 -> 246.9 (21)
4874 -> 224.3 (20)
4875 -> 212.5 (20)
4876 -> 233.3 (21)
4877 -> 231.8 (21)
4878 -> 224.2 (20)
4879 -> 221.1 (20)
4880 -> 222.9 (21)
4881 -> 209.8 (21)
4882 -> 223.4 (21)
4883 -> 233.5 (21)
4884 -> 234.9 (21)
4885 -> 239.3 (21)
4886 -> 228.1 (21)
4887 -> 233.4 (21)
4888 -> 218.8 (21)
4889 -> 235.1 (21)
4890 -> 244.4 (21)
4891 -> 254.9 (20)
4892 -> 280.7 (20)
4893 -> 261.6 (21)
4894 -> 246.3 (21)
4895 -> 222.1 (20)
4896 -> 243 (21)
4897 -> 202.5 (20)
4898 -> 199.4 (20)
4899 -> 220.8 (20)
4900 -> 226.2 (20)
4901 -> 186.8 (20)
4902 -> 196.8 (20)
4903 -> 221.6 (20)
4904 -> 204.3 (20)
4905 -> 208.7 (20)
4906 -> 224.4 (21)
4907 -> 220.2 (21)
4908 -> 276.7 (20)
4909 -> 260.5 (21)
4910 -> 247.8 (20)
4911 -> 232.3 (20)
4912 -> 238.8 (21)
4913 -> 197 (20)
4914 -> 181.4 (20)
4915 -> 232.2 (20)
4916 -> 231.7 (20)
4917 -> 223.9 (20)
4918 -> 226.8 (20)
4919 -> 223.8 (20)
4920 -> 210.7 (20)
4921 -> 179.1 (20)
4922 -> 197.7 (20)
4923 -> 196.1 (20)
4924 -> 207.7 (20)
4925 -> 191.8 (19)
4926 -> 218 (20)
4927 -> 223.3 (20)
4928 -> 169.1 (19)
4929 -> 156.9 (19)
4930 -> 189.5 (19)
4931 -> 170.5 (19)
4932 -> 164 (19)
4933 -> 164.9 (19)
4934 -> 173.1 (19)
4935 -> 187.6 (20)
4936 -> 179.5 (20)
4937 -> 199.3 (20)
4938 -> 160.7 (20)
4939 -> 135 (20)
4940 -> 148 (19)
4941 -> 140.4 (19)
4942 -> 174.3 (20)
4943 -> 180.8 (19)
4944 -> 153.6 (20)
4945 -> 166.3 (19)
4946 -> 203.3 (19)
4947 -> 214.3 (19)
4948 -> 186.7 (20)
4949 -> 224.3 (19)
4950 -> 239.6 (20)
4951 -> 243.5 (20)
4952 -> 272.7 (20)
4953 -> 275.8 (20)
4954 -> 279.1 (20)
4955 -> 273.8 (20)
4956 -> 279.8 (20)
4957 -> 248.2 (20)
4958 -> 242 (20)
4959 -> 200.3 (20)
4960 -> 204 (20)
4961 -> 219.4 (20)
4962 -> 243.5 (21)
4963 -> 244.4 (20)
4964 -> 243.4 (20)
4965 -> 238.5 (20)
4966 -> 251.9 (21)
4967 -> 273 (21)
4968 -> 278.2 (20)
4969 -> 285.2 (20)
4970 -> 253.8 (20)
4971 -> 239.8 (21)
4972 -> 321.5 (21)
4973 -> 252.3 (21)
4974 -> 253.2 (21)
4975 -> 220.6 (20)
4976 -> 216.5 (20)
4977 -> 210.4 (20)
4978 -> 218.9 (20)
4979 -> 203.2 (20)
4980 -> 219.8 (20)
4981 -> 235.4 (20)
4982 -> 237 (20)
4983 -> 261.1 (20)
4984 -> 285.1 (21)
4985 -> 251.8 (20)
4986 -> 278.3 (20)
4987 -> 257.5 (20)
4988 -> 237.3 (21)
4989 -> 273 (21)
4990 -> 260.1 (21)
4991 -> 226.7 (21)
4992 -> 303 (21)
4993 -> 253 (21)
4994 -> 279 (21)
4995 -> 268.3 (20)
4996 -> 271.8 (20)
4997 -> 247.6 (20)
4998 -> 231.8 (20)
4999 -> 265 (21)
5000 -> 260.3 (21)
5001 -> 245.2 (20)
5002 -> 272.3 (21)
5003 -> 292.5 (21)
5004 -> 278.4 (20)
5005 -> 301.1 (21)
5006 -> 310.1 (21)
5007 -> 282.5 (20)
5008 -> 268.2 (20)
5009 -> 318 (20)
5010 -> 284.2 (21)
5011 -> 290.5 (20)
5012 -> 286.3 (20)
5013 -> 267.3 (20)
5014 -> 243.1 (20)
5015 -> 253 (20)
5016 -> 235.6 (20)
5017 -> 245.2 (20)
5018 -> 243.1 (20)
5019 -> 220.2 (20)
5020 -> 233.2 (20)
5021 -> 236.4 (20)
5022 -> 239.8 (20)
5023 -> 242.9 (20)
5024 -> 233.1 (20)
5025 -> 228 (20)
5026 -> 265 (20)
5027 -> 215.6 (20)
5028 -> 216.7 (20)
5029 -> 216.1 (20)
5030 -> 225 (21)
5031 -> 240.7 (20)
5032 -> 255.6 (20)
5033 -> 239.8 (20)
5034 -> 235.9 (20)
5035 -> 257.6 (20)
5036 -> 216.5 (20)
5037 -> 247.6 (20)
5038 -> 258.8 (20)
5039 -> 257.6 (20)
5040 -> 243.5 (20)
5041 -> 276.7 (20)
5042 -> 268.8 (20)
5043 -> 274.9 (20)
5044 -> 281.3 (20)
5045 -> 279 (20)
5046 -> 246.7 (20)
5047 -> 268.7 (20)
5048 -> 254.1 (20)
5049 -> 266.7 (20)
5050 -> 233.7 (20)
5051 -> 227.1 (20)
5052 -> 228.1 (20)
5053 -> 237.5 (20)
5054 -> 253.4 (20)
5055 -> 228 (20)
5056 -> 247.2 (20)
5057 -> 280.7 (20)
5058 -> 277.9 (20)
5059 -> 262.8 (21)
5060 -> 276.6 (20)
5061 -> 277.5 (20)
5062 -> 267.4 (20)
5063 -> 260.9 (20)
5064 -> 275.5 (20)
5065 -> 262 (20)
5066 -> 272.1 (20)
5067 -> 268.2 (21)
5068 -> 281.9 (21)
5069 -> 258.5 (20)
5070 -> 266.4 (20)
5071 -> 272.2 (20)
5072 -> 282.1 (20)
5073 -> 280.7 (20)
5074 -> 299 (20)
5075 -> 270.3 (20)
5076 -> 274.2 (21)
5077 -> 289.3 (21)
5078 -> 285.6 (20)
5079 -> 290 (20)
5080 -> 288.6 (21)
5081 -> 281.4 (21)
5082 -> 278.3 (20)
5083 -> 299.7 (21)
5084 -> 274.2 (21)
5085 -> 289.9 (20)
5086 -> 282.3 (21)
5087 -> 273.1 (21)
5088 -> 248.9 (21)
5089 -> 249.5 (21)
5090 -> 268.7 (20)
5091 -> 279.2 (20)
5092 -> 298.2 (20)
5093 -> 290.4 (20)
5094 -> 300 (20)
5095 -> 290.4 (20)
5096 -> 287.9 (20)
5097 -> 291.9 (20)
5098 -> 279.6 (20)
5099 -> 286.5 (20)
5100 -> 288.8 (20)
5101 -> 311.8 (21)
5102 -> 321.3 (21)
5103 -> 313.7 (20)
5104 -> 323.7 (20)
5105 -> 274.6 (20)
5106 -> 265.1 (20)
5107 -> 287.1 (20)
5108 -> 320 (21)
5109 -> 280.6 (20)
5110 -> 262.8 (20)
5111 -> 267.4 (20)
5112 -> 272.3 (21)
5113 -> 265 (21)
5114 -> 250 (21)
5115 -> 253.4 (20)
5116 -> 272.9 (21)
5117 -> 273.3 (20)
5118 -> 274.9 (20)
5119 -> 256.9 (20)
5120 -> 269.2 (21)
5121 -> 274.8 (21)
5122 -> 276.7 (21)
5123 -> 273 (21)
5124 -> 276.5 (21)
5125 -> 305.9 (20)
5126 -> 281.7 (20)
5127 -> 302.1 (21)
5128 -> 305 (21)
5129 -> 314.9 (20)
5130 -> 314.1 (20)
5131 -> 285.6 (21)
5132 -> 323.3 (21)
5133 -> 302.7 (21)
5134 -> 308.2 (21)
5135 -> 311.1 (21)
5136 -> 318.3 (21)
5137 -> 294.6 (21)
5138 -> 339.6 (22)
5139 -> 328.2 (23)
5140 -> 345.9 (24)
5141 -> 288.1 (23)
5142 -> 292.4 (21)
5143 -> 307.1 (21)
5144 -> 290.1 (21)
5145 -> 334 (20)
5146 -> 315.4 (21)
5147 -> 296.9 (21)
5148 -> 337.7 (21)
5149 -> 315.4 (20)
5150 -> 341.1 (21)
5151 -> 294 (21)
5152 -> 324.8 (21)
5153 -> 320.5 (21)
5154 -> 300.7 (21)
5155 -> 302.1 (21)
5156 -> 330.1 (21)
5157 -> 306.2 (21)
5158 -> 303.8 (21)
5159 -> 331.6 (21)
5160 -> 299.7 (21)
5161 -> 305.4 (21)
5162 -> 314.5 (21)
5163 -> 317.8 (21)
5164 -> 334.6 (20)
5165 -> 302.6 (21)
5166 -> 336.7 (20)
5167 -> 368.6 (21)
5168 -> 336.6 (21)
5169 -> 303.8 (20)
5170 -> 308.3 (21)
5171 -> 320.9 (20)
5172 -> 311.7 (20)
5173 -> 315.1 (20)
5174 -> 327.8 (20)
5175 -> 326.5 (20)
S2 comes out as 1.60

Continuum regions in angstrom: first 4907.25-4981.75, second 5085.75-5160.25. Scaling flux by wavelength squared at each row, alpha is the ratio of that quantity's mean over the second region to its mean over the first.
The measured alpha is 1.45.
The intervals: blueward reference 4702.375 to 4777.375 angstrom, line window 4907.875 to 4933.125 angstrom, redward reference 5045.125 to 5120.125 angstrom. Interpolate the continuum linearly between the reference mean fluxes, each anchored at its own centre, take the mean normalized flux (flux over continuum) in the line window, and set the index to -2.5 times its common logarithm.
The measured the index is 0.18 mag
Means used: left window 213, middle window 208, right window 274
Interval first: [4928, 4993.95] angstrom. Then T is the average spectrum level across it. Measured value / 226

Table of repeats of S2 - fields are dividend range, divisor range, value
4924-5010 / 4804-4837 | 1.16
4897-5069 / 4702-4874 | 1.20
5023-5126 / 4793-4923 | 1.32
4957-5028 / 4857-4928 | 1.17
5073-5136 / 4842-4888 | 1.41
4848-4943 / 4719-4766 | 1.07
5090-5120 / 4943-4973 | 1.25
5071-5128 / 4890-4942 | 1.47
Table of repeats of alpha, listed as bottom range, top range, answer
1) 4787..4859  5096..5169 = 1.59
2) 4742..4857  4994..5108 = 1.39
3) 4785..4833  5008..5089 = 1.36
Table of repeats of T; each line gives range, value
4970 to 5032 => 254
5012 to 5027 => 242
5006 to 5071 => 255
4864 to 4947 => 214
